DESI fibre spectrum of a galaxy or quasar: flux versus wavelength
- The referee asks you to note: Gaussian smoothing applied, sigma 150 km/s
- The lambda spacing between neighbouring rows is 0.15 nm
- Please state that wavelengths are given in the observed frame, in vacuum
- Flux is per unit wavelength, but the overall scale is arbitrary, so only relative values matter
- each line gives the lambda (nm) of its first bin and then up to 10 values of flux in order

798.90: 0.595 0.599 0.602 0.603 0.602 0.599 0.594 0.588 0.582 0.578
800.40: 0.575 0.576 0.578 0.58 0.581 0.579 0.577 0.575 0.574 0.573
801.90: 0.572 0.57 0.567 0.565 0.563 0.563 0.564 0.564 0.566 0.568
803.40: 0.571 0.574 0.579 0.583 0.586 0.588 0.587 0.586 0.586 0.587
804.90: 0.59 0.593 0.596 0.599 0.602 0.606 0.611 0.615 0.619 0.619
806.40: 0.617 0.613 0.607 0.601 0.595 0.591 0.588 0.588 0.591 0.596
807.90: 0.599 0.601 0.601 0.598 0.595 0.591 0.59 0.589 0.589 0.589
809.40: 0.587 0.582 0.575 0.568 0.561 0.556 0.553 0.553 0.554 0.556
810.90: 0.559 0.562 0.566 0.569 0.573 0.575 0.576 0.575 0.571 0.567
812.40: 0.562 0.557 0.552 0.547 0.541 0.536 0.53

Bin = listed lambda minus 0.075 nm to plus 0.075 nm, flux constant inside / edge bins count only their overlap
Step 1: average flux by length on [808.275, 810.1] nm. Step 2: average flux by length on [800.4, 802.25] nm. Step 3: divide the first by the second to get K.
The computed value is 1.02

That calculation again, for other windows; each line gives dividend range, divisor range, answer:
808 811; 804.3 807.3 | 0.96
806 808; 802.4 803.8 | 1.06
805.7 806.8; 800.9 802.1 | 1.07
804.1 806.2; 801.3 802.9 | 1.05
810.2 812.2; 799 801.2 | 0.96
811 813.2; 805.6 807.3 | 0.93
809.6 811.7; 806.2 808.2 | 0.94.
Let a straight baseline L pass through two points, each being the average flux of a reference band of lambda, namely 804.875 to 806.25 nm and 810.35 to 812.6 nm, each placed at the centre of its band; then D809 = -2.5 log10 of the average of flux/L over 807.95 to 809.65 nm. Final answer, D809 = -0.02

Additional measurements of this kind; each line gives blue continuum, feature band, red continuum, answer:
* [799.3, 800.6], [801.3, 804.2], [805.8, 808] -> 0.04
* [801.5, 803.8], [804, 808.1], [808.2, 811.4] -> -0.05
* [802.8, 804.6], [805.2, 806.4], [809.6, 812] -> -0.07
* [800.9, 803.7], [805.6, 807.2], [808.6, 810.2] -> -0.06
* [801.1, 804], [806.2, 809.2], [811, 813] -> -0.06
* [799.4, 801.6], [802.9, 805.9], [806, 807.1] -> 0.03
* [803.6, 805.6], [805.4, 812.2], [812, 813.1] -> -0.03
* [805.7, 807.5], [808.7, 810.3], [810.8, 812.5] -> 0.01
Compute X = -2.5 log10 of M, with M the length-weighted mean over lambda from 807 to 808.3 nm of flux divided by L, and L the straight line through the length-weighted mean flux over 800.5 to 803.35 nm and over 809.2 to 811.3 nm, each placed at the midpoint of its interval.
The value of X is -0.05 mag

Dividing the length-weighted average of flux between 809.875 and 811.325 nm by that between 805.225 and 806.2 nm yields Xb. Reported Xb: 0.92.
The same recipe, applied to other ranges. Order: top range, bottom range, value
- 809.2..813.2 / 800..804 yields 0.98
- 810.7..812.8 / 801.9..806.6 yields 0.96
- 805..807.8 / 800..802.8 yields 1.05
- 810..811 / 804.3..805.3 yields 0.94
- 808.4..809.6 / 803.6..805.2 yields 1.00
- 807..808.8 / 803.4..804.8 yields 1.02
